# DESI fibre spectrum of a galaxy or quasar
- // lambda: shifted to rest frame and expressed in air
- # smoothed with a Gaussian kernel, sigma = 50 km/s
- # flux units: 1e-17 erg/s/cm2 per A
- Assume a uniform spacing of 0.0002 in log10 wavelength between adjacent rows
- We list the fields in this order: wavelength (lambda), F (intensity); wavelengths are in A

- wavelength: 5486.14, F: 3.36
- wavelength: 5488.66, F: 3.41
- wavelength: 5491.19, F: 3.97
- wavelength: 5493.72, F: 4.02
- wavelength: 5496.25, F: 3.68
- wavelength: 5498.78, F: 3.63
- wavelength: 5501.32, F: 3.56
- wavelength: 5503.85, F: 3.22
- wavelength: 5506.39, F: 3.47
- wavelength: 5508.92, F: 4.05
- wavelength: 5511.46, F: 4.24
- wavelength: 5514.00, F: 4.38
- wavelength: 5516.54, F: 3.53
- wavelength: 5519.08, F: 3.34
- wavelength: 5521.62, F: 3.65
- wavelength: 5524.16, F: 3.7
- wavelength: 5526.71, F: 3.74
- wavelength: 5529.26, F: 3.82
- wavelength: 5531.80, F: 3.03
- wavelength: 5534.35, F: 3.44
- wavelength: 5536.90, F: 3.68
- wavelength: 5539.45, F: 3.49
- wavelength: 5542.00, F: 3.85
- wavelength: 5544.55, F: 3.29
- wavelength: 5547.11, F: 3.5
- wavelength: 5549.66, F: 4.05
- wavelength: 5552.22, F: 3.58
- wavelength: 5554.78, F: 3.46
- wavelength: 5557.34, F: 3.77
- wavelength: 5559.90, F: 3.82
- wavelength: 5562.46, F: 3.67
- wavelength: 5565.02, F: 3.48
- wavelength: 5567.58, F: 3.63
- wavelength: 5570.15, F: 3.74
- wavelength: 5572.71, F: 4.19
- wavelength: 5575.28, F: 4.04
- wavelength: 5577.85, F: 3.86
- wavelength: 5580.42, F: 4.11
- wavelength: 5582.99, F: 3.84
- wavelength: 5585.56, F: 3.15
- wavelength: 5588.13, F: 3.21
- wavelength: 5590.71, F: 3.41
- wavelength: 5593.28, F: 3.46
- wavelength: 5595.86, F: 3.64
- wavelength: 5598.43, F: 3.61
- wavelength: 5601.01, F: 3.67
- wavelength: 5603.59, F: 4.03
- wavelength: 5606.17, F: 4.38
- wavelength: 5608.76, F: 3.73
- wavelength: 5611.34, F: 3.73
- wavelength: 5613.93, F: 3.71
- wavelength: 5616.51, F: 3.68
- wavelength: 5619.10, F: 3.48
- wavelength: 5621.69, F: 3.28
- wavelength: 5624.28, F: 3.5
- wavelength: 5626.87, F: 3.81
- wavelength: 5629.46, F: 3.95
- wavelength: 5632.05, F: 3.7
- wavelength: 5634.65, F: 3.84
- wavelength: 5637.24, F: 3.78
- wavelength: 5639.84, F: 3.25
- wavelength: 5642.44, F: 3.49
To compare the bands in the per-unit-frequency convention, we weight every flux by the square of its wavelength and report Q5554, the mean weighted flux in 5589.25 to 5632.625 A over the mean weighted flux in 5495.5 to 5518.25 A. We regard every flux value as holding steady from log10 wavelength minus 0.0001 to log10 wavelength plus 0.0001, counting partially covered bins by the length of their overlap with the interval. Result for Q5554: 1.02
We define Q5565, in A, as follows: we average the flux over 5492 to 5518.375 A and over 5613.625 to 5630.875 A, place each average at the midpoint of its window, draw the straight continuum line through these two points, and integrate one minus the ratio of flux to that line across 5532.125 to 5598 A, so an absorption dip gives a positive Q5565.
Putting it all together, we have 0.9 A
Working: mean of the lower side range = 3.77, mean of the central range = 3.64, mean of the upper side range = 3.63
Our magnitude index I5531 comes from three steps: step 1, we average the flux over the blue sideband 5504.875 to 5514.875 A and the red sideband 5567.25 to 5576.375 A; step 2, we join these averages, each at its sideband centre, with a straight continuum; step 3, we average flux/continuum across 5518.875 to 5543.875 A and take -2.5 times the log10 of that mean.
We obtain 0.11 mag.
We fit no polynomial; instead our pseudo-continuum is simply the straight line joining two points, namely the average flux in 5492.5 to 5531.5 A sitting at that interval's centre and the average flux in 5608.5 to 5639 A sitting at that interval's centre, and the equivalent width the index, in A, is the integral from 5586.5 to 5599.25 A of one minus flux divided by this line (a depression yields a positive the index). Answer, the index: 0.8 A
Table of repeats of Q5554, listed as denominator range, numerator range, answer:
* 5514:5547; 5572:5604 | 1.05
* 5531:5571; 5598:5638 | 1.07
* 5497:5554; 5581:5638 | 1.04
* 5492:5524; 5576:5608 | 1.02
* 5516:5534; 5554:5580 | 1.09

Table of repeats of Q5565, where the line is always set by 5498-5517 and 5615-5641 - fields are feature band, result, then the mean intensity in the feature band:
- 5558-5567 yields 0.11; 3.66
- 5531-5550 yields 1.04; 3.53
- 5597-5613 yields -0.86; 3.85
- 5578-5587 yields -0.07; 3.71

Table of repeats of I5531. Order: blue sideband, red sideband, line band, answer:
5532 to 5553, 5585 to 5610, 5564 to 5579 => -0.06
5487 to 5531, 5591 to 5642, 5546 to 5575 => -0.01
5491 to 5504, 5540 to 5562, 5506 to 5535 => -0.01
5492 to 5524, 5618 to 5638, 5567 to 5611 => -0.02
